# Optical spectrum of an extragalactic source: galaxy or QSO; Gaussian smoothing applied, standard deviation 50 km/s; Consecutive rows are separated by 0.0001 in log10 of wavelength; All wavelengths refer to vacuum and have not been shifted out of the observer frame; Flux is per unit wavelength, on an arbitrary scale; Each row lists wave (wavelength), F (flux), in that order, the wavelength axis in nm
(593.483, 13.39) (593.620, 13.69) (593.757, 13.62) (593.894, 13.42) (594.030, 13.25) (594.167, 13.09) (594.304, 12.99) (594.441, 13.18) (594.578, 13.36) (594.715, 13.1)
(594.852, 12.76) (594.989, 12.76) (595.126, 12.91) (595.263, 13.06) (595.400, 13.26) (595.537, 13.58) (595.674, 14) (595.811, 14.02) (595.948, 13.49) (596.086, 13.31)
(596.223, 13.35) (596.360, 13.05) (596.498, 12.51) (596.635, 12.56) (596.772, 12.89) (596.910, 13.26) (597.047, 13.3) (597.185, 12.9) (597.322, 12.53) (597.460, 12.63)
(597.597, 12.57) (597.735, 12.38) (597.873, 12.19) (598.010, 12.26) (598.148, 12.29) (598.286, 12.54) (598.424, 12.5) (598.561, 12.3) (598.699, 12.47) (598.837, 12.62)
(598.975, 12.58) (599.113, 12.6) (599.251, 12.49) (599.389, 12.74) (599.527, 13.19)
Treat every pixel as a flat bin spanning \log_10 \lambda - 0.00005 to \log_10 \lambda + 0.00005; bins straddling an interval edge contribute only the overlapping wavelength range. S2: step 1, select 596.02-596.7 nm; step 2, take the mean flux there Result 13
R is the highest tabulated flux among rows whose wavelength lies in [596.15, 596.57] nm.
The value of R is 13.35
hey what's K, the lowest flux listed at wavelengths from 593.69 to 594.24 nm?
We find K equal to 13.09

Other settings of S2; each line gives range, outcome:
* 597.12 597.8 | 12.6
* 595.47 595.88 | 13.9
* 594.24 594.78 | 13.2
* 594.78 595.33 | 12.9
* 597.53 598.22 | 12.3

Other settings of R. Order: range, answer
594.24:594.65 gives 13.36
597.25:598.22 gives 12.63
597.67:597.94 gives 12.38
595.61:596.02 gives 14.02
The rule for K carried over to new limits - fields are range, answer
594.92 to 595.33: 12.76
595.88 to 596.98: 12.51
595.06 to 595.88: 12.91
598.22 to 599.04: 12.3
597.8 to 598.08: 12.19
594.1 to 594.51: 12.99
